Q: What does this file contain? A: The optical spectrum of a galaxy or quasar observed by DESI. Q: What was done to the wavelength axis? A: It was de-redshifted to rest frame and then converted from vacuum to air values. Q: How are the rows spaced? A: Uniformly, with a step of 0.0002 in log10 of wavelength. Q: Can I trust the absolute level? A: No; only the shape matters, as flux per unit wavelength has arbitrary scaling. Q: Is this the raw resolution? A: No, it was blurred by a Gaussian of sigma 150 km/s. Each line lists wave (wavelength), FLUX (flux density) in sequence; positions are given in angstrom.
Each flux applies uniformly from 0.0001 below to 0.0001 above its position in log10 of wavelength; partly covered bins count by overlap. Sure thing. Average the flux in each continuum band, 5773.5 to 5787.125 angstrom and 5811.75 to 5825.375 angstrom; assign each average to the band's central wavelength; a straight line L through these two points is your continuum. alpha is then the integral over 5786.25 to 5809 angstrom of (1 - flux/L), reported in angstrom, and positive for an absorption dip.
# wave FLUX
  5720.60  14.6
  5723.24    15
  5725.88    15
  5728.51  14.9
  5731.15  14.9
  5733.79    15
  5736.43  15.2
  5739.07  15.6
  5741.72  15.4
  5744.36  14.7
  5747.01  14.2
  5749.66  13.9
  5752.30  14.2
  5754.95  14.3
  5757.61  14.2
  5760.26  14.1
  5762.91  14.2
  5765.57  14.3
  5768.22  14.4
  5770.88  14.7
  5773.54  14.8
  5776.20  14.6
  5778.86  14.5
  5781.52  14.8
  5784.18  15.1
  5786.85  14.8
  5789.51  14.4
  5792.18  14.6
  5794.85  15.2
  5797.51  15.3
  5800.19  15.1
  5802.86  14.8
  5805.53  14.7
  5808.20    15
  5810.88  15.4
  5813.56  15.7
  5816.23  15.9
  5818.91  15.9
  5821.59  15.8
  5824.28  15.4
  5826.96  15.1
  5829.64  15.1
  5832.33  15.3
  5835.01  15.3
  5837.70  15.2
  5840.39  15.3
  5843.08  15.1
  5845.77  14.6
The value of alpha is 0.48 angstrom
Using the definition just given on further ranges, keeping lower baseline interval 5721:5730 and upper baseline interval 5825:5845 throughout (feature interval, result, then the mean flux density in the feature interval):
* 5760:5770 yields 0.5 angstrom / 14.3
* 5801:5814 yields 0.0 angstrom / 15.1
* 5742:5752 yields 0.4 angstrom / 14.4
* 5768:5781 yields 0.4 angstrom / 14.6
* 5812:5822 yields -0.4 angstrom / 15.8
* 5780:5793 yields 0.3 angstrom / 14.7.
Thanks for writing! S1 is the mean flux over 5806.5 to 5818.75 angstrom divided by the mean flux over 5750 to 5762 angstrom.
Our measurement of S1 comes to 1.09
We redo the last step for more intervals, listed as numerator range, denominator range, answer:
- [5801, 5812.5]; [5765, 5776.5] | 1.03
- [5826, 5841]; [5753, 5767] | 1.07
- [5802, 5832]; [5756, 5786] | 1.06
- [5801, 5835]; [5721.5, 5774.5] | 1.05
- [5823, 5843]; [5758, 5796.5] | 1.04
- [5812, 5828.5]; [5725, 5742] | 1.03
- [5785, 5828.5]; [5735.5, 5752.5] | 1.03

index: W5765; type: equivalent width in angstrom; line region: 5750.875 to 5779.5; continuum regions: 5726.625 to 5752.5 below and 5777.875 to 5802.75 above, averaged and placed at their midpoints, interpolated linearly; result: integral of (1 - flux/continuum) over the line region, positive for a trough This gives 0.9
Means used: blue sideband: 14.8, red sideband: 14.9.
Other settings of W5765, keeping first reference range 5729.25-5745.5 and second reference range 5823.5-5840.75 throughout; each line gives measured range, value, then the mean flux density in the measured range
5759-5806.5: 1.5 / 14.7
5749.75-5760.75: 0.7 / 14.2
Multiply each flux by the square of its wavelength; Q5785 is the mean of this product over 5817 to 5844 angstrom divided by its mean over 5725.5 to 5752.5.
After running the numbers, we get 1.07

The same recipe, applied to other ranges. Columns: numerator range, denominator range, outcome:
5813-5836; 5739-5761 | 1.10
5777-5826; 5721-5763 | 1.05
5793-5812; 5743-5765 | 1.08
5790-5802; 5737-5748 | 1.02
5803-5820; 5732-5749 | 1.05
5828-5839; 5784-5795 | 1.05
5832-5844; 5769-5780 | 1.06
